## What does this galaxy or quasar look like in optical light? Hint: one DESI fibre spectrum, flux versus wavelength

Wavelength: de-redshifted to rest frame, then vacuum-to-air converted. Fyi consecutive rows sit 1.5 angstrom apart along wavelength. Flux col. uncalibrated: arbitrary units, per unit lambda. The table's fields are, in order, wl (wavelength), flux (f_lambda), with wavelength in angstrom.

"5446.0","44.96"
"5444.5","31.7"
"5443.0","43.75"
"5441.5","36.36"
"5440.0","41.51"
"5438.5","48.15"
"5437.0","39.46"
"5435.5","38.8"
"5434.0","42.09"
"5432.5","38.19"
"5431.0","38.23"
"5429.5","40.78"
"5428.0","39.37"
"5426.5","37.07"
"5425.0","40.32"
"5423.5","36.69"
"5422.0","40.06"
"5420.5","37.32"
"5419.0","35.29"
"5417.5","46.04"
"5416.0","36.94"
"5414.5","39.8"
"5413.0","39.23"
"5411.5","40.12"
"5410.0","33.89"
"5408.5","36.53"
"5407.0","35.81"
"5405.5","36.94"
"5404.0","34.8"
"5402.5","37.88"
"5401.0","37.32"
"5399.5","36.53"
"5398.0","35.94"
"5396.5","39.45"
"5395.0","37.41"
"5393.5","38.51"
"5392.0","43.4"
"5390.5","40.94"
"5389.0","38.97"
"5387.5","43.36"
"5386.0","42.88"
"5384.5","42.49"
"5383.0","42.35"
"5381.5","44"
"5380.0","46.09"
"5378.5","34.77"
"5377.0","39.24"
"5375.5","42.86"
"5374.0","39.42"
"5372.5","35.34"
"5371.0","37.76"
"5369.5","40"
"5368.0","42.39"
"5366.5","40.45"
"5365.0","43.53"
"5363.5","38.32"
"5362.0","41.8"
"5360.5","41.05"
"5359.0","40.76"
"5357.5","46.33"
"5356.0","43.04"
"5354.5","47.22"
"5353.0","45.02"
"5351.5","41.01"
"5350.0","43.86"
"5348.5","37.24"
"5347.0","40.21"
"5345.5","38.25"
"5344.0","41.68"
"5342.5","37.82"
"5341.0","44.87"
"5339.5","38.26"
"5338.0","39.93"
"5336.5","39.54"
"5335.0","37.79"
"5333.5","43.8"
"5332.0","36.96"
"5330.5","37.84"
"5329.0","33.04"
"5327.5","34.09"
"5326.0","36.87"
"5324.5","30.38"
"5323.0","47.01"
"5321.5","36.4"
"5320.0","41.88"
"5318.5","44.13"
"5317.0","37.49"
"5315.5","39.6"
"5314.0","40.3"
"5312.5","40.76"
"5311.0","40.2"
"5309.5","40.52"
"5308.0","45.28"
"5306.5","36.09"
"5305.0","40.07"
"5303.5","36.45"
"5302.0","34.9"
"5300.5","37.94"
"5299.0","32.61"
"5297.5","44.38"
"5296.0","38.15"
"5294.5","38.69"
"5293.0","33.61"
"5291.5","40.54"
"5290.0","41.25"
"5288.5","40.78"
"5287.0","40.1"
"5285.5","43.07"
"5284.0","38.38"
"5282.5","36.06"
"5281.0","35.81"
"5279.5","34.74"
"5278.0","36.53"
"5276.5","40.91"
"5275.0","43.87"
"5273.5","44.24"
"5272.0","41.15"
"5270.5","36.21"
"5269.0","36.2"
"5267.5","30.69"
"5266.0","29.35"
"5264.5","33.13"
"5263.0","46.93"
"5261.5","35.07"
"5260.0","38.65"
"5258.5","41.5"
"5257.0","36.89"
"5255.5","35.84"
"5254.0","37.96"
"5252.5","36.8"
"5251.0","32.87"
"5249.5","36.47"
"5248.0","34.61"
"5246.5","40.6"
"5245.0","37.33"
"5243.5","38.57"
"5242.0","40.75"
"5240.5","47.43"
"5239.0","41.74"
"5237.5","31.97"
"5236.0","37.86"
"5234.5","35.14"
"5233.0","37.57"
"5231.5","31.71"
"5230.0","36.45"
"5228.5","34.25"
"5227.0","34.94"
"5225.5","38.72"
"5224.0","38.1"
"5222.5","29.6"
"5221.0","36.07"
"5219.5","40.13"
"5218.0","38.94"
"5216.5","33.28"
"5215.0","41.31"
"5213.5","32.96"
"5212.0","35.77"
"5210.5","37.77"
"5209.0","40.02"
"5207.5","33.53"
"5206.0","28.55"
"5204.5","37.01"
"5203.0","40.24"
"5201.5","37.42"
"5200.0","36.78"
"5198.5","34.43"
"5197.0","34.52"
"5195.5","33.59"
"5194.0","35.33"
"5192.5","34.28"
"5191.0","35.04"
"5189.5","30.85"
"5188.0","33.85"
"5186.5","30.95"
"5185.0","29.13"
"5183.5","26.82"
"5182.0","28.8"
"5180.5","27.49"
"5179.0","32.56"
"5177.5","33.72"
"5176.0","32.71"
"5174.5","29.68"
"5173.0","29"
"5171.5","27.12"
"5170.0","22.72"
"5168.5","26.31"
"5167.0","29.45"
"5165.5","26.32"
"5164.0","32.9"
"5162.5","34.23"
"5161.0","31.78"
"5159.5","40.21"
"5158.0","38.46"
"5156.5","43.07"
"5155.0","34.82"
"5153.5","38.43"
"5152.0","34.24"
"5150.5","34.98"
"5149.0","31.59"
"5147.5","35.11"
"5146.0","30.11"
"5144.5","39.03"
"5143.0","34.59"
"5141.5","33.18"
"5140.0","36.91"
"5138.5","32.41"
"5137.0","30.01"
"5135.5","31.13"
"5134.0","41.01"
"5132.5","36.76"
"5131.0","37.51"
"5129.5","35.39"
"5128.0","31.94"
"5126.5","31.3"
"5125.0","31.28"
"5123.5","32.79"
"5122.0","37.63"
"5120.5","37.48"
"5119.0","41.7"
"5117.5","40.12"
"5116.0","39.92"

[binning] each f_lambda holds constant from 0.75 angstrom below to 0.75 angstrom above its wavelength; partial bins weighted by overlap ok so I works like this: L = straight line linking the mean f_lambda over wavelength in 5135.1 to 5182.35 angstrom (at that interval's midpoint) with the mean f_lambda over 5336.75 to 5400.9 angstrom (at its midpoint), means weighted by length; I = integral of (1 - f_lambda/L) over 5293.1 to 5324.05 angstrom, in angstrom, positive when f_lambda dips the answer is -0.8 angstrom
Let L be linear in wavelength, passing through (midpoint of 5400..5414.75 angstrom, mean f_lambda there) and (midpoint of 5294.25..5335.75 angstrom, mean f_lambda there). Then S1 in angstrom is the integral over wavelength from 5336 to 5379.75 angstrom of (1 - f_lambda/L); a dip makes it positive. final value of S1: -3.3 angstrom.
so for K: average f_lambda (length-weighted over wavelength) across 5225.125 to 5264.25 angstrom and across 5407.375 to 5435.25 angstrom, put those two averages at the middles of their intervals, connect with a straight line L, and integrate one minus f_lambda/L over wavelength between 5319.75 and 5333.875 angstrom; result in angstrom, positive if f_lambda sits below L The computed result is 0.2 angstrom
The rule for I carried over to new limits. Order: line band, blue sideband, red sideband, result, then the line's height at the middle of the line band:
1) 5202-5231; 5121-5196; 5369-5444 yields -1.4 angstrom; 34.5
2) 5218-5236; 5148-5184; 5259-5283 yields -0.4 angstrom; 35.2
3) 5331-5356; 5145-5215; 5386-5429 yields -2.6 angstrom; 37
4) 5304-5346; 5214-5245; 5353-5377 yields 0.9 angstrom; 40.2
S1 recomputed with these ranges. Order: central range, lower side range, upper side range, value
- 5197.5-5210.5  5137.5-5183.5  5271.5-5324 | -0.48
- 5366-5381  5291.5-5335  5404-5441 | -0.42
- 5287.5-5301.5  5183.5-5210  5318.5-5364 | -0.14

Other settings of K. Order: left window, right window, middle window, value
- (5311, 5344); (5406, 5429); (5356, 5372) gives -1.02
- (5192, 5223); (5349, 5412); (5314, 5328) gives -0.04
